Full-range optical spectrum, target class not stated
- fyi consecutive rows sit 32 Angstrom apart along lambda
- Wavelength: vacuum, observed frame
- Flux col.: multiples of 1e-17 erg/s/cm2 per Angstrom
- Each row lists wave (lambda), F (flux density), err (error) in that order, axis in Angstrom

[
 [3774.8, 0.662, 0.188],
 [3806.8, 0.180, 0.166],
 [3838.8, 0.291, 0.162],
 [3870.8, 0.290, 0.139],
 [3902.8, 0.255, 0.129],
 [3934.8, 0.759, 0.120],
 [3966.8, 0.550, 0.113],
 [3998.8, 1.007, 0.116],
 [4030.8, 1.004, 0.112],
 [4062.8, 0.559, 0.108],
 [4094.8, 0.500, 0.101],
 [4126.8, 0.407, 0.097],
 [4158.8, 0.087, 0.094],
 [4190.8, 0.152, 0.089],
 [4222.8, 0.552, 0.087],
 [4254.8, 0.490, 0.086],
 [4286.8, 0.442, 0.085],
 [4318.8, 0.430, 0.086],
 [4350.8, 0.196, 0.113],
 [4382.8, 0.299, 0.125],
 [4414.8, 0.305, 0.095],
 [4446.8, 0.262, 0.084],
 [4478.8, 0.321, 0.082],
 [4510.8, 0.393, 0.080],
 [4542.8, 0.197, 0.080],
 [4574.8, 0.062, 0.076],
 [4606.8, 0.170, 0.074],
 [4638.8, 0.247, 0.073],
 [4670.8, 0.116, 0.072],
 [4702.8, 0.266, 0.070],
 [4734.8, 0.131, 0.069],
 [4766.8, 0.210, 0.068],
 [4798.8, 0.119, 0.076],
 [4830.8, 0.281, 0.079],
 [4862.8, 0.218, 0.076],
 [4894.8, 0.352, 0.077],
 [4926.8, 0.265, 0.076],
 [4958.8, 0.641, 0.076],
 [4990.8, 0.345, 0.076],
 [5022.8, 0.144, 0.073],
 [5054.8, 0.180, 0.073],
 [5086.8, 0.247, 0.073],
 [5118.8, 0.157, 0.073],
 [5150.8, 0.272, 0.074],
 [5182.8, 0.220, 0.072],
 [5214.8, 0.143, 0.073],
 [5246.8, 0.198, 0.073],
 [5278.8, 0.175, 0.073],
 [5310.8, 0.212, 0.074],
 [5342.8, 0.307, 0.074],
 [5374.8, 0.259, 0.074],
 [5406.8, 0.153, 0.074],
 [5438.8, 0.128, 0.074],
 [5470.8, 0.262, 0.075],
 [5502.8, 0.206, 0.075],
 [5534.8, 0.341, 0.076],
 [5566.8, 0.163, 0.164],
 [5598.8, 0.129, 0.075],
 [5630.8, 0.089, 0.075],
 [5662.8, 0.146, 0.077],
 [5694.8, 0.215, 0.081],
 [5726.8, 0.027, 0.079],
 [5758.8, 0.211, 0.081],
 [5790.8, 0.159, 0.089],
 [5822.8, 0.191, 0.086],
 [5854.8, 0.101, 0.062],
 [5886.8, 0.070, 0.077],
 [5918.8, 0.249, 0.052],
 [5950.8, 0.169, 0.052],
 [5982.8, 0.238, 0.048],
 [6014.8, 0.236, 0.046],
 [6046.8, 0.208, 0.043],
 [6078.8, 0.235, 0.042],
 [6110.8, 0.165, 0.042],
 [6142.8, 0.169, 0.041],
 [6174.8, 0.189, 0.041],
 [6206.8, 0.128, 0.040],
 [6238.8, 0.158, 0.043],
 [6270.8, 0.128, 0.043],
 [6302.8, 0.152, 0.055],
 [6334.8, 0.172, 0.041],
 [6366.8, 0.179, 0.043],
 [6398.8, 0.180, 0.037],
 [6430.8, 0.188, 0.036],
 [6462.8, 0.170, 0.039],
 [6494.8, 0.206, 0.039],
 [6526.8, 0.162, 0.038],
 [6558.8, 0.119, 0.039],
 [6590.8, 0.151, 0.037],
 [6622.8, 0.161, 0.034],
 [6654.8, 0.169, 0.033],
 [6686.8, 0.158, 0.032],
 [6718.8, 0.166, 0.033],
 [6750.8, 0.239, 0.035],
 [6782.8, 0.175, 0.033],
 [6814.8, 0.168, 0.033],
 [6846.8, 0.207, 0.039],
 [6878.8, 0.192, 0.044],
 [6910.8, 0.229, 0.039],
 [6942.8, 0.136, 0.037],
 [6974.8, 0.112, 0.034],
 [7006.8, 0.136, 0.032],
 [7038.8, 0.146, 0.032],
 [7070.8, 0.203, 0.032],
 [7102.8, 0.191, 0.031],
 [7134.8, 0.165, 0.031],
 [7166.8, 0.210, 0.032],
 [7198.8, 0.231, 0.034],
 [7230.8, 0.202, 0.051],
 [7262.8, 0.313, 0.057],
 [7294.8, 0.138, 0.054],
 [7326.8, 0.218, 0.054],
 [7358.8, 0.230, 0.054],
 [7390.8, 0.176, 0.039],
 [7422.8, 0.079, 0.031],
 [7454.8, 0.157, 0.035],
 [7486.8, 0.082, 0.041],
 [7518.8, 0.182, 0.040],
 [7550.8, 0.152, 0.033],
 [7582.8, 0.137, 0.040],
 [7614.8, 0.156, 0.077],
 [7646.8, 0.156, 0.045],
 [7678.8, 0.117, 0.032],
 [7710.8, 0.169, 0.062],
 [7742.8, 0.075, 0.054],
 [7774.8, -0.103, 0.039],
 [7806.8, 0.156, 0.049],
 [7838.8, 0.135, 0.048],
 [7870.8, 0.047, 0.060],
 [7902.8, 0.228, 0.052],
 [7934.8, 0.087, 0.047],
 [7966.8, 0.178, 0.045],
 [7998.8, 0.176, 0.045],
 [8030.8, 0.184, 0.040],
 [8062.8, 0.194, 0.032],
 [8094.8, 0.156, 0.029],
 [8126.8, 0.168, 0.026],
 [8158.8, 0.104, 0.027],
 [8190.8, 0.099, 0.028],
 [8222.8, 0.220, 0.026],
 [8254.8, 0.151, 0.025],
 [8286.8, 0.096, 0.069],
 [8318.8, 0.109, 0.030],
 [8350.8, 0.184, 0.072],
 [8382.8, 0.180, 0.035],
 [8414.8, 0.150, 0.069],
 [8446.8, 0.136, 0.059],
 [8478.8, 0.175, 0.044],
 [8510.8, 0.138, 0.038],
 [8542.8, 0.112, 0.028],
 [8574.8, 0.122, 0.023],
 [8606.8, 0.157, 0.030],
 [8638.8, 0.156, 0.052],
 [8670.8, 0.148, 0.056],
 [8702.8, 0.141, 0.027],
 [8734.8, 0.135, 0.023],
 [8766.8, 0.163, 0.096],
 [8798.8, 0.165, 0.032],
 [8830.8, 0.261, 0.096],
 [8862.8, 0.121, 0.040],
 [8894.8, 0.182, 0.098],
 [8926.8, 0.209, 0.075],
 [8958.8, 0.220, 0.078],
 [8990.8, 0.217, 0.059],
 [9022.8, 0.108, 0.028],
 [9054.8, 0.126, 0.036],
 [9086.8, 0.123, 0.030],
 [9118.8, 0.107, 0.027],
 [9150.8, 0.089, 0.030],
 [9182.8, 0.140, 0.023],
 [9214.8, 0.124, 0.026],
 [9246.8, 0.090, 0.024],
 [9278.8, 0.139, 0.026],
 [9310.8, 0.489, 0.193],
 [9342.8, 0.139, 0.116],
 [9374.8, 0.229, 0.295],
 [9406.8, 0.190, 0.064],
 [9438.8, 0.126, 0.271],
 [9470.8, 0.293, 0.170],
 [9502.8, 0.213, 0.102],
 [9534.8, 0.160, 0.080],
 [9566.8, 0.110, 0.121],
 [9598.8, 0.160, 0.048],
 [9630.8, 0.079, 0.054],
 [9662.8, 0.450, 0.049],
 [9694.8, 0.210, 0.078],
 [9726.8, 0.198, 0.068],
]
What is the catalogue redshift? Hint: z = 1.594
